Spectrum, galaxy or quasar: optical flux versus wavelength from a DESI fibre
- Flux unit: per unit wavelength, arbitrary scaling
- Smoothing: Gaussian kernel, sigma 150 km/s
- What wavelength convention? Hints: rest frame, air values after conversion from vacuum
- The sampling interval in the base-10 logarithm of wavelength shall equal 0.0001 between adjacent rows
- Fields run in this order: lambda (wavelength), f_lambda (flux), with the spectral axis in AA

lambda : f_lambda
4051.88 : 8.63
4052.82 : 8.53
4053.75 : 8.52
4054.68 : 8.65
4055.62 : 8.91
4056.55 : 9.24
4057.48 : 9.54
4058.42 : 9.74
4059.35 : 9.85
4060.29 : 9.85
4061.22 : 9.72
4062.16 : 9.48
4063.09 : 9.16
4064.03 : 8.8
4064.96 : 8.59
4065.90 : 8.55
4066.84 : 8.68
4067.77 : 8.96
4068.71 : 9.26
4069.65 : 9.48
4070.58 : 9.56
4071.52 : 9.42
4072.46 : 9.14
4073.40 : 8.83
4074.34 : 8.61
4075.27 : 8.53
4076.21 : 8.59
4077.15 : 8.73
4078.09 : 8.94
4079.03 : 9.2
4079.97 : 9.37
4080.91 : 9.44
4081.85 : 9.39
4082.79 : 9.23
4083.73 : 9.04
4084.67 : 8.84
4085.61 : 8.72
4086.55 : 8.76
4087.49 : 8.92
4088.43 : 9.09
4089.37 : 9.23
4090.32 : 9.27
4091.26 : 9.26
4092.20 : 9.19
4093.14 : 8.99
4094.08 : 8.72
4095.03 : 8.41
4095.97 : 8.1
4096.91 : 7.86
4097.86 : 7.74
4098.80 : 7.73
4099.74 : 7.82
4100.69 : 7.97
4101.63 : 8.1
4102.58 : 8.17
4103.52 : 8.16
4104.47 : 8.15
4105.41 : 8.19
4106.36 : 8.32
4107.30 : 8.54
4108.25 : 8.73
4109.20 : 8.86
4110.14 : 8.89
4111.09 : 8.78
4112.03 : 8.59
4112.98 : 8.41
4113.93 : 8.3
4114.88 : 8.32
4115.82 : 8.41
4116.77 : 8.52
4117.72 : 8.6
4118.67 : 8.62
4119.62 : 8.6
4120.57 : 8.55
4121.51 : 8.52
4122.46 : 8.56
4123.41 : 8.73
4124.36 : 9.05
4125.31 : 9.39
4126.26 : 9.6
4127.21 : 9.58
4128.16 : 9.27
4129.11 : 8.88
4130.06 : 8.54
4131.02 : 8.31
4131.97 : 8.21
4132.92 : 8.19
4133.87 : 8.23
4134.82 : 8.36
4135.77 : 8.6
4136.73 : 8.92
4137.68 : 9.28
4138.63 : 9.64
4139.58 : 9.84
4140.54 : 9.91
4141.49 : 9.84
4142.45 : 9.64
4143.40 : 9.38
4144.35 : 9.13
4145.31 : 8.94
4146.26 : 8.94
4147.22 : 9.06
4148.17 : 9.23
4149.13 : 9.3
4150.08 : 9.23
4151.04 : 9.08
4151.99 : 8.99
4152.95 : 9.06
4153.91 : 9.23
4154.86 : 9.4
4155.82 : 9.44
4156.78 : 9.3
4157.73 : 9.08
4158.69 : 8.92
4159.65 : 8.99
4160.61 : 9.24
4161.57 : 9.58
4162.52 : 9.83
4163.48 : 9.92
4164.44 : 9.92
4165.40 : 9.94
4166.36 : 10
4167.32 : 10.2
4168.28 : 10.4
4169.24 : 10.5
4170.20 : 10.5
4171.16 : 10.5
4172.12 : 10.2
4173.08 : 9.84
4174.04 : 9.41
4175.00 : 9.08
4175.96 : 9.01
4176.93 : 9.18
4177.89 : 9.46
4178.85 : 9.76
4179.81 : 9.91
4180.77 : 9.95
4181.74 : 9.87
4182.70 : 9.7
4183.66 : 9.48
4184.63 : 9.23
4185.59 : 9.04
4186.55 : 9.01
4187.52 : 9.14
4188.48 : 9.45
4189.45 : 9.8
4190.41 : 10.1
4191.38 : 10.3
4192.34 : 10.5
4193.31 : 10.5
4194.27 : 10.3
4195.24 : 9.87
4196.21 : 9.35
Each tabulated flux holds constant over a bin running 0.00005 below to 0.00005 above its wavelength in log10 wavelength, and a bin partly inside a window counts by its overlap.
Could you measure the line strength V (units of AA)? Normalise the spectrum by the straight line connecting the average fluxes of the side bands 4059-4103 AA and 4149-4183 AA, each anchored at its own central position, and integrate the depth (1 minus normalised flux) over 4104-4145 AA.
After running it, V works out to 1.95 AA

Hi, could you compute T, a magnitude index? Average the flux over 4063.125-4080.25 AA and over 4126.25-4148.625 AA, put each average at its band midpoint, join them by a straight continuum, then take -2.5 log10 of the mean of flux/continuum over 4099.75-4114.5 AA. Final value 0.08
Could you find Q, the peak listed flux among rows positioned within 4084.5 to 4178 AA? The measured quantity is 10.5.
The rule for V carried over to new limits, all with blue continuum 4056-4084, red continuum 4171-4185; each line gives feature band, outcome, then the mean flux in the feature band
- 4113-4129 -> 1.0 AA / 8.78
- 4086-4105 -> 1.6 AA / 8.48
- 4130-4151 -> 0.9 AA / 9.04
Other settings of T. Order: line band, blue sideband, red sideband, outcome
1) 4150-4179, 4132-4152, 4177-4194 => -0.018 mag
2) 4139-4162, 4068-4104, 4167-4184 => 0.030 mag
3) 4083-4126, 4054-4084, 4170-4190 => 0.085 mag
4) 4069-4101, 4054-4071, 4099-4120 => 0.000 mag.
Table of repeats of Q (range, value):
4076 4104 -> 9.44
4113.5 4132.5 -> 9.6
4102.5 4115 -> 8.89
